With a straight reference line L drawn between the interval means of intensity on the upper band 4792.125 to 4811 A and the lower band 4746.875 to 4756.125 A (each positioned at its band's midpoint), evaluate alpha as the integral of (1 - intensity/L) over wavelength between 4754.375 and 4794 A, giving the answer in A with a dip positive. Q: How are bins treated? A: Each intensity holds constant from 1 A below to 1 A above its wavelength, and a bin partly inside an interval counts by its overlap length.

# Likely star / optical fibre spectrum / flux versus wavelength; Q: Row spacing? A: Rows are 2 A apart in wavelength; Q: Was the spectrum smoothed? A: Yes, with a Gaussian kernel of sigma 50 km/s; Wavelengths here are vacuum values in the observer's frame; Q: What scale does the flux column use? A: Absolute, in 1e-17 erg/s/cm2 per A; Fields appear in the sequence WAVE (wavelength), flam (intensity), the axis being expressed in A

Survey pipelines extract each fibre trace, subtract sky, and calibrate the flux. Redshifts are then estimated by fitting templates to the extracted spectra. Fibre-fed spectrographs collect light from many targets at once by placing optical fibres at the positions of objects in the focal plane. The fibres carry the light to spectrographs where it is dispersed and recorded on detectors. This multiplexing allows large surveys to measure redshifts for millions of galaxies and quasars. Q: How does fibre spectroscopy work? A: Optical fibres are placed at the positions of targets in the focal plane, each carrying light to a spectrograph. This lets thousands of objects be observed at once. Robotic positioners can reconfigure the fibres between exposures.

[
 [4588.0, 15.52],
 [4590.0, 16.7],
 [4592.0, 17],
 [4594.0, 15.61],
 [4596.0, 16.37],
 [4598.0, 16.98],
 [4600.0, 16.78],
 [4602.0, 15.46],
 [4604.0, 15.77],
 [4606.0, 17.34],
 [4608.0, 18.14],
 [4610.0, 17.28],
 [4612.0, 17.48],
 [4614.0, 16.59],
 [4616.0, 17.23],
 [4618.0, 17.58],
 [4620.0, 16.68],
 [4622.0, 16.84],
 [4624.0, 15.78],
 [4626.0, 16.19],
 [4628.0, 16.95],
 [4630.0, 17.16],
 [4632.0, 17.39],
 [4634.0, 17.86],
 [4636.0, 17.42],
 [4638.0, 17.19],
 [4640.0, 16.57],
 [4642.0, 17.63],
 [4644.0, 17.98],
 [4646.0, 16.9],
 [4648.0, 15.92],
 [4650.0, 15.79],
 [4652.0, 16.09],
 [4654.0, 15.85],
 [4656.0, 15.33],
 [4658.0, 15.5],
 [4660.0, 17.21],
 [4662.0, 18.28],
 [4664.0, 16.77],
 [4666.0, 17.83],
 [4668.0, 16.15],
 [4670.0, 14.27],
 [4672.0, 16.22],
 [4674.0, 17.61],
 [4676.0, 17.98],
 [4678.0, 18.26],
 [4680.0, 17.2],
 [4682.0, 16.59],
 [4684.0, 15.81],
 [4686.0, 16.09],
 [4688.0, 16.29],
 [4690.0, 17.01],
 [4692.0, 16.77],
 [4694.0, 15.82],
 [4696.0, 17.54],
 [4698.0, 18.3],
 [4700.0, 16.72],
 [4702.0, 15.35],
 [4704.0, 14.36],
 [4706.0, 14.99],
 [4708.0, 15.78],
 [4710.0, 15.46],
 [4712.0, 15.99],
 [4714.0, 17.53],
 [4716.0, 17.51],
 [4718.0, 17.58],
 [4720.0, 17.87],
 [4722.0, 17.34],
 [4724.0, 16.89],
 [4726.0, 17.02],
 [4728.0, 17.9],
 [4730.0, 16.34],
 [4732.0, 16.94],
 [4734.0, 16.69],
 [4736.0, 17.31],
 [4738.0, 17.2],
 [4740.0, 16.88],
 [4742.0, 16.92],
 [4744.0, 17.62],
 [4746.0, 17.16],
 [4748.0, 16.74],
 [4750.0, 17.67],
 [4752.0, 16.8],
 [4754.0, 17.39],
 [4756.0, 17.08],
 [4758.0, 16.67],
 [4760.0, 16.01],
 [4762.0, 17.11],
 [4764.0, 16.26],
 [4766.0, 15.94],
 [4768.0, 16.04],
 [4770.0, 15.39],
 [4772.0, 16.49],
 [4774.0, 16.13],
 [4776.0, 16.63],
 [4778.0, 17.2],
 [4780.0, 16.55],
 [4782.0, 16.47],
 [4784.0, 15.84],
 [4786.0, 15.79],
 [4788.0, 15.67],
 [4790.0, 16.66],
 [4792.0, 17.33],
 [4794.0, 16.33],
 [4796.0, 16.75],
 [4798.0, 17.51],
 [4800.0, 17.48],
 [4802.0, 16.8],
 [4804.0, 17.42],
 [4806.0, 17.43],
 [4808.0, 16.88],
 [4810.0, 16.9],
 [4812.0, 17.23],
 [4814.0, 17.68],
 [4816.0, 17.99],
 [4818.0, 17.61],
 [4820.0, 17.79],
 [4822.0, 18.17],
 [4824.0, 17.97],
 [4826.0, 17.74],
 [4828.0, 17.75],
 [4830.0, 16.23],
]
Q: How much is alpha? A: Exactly 1.6 A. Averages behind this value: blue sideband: 17.1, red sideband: 17.1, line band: 16.4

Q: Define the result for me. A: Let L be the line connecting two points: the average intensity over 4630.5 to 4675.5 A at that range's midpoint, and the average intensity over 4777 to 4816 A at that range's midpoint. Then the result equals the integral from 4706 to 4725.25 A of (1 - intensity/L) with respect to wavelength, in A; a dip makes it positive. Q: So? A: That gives 0.0 A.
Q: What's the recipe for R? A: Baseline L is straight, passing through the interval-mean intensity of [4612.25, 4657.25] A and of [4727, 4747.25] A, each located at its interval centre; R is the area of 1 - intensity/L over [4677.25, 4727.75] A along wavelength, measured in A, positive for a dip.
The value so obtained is 1.0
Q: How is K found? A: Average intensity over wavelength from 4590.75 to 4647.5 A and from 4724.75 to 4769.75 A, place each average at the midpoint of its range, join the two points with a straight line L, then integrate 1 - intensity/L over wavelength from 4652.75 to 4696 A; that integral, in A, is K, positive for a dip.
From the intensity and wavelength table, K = 0.7 A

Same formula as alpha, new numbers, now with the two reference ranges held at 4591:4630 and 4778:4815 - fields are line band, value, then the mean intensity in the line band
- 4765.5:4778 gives 0.5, 16.2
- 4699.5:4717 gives 0.9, 15.9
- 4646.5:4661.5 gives 0.6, 16.1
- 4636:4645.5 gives -0.3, 17.3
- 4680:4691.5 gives 0.2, 16.4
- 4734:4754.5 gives -0.4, 17.1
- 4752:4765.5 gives 0.1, 16.7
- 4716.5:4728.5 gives -0.4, 17.4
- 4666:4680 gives -0.1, 16.9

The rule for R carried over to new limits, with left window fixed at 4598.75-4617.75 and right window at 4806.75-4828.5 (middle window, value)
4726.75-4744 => 0.28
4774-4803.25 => 1.47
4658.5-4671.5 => 0.32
